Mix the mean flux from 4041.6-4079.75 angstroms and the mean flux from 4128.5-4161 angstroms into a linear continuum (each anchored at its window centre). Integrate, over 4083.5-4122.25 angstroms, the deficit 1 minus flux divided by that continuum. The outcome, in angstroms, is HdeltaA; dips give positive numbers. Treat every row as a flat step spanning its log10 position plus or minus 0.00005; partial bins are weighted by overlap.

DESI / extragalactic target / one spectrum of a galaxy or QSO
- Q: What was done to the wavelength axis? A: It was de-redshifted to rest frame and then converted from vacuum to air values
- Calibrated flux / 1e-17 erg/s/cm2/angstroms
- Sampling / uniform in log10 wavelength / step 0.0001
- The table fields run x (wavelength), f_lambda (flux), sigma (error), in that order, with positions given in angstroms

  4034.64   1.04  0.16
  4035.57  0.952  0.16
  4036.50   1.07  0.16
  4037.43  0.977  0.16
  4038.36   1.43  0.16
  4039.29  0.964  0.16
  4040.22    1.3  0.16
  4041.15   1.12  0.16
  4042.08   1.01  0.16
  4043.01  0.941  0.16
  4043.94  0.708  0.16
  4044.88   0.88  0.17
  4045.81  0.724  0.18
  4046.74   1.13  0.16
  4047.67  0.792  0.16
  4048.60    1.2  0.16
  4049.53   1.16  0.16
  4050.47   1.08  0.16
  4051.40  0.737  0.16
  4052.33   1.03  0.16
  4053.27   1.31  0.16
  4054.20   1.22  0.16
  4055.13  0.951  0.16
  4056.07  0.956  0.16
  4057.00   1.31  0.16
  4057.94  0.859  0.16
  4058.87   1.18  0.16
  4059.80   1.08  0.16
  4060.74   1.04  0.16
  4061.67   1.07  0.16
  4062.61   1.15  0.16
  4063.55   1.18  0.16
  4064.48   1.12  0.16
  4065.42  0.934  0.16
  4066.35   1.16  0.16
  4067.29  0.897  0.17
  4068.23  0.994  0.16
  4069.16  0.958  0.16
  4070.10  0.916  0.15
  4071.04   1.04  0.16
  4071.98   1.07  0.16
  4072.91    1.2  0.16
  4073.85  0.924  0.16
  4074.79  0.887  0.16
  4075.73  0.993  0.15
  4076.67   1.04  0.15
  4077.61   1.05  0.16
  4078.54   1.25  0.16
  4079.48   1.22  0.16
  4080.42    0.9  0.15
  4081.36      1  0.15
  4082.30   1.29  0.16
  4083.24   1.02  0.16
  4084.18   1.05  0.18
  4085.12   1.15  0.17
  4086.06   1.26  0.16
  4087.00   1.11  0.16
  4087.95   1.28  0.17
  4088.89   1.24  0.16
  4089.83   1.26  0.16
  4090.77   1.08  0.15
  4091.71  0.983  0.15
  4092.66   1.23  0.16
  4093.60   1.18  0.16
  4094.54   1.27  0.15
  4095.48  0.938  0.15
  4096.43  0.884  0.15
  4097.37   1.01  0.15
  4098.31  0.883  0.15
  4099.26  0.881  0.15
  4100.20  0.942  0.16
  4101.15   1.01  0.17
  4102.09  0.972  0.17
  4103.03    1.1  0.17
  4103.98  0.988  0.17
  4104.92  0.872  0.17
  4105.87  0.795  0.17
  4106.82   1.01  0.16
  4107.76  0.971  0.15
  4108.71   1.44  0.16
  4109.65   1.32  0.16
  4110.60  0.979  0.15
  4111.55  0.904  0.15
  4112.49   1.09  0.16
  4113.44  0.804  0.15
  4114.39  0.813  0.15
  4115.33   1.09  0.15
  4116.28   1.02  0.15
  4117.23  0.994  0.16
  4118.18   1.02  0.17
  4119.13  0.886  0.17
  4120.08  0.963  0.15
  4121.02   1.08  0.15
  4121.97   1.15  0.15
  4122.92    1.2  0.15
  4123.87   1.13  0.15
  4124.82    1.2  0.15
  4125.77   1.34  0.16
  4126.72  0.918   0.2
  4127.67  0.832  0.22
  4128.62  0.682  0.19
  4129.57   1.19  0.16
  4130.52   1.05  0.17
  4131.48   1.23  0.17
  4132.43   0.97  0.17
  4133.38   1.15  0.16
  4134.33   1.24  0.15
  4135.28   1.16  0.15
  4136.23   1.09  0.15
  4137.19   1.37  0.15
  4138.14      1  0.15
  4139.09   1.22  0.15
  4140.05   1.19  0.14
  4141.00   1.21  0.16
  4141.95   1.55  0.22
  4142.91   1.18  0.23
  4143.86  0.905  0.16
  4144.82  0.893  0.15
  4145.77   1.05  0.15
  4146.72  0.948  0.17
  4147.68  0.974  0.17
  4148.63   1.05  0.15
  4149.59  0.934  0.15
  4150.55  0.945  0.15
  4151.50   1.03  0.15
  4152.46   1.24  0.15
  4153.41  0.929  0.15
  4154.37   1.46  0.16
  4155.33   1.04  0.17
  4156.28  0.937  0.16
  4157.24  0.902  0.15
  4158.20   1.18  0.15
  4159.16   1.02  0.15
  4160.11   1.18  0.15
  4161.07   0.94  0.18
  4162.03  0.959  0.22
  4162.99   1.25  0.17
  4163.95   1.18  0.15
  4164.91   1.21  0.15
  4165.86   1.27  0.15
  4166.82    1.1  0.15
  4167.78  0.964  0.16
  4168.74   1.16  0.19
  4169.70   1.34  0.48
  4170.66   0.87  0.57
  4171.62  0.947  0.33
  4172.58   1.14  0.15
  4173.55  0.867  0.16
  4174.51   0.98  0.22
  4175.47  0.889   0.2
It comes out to 0.6 angstroms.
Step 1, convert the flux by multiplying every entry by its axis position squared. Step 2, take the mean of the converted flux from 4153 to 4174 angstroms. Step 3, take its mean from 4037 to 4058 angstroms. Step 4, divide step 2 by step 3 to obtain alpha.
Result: 1.11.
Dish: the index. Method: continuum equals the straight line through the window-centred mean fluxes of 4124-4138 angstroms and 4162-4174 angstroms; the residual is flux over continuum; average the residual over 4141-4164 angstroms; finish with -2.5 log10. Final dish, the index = 0.03 mag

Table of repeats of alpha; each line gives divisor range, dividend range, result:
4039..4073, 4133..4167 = 1.12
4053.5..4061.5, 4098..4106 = 0.89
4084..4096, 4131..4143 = 1.06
